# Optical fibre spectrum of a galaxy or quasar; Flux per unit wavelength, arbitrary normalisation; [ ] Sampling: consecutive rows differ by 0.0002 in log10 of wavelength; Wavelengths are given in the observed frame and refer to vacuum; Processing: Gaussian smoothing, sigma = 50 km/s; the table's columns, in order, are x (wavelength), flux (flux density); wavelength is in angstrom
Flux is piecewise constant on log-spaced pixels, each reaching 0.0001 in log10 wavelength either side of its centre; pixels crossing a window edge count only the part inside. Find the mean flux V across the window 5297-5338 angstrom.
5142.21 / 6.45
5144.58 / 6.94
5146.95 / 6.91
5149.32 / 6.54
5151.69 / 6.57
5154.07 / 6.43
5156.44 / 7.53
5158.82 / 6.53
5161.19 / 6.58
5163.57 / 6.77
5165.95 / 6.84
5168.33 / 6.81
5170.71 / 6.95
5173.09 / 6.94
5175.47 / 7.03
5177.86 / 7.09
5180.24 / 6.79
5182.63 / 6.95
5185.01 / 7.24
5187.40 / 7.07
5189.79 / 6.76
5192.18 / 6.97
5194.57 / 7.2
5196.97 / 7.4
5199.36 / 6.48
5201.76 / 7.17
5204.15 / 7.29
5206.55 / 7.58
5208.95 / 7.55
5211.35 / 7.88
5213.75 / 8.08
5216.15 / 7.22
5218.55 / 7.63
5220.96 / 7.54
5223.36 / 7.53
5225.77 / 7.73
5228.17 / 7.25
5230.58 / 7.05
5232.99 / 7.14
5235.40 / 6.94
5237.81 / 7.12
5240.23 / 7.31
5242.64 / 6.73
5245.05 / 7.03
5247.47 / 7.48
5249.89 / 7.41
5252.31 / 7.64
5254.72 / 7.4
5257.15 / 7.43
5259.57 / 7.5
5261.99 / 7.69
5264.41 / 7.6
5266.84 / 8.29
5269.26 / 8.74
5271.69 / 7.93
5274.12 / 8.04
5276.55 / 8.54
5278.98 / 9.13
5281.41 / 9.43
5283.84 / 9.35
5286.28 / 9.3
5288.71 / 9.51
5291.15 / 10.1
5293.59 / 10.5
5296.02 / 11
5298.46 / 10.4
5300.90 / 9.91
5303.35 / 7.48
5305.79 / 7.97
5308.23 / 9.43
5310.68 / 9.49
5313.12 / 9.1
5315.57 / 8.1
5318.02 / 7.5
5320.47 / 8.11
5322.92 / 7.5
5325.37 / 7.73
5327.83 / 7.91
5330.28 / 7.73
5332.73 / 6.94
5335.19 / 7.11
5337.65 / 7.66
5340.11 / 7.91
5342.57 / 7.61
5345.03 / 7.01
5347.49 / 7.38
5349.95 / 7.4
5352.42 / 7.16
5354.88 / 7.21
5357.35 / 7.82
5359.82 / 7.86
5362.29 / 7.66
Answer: 8.27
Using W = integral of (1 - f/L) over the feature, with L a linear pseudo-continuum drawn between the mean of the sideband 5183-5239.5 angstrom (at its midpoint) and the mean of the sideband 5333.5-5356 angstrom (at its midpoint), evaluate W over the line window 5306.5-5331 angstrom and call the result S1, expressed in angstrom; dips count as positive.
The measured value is -3.0 angstrom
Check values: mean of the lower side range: 7.29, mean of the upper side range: 7.37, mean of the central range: 8.26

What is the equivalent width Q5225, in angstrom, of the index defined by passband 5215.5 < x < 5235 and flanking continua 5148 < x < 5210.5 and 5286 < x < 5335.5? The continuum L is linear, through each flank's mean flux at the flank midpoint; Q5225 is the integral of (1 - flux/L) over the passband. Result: 0.5 angstrom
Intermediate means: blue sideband 6.97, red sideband 8.72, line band 7.37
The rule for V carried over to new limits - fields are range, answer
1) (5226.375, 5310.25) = 8.3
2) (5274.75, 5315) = 9.37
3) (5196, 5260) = 7.35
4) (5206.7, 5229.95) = 7.59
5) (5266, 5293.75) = 9.03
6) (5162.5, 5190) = 6.94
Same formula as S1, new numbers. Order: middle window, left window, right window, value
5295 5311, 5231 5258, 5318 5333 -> -3.80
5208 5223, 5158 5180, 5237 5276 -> -0.82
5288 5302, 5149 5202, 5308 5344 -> -4.60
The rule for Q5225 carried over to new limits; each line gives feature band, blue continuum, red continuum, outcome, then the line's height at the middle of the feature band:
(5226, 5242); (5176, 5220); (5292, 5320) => 1.5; 7.88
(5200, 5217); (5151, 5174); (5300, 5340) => -0.8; 7.17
